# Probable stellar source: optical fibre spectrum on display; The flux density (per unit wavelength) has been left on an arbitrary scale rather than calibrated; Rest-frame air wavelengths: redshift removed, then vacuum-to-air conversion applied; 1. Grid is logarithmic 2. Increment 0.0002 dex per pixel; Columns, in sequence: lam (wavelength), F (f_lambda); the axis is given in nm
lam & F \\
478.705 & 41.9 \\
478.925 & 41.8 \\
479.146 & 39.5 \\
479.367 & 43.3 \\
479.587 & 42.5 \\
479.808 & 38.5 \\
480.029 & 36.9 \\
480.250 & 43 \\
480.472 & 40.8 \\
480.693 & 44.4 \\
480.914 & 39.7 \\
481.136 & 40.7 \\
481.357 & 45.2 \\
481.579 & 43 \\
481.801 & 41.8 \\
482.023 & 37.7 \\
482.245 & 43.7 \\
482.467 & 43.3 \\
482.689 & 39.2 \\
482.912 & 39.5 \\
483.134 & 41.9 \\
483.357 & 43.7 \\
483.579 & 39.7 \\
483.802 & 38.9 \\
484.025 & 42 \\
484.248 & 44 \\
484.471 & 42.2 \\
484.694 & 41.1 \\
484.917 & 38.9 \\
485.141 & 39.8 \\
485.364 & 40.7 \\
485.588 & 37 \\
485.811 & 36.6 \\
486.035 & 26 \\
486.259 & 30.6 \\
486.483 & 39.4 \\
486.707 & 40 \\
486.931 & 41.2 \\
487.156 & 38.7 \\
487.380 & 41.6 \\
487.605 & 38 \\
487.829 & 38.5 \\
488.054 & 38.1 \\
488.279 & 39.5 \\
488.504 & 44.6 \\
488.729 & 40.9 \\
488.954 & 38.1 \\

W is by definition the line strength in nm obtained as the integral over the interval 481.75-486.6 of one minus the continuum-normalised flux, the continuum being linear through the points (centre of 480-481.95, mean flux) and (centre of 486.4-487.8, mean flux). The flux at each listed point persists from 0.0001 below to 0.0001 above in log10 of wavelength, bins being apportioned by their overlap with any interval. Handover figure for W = 0.16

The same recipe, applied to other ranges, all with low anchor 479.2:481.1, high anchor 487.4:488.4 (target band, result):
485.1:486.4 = 0.149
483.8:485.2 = -0.048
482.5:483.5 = -0.024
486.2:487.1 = 0.021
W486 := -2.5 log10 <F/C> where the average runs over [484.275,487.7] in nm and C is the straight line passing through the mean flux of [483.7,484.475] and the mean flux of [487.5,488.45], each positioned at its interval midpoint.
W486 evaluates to 0.06 mag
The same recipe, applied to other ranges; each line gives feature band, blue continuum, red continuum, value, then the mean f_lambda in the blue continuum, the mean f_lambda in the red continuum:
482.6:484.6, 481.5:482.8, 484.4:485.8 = -0.02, 41.4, 39.7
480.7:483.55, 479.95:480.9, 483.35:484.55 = -0.01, 41.3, 41.6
